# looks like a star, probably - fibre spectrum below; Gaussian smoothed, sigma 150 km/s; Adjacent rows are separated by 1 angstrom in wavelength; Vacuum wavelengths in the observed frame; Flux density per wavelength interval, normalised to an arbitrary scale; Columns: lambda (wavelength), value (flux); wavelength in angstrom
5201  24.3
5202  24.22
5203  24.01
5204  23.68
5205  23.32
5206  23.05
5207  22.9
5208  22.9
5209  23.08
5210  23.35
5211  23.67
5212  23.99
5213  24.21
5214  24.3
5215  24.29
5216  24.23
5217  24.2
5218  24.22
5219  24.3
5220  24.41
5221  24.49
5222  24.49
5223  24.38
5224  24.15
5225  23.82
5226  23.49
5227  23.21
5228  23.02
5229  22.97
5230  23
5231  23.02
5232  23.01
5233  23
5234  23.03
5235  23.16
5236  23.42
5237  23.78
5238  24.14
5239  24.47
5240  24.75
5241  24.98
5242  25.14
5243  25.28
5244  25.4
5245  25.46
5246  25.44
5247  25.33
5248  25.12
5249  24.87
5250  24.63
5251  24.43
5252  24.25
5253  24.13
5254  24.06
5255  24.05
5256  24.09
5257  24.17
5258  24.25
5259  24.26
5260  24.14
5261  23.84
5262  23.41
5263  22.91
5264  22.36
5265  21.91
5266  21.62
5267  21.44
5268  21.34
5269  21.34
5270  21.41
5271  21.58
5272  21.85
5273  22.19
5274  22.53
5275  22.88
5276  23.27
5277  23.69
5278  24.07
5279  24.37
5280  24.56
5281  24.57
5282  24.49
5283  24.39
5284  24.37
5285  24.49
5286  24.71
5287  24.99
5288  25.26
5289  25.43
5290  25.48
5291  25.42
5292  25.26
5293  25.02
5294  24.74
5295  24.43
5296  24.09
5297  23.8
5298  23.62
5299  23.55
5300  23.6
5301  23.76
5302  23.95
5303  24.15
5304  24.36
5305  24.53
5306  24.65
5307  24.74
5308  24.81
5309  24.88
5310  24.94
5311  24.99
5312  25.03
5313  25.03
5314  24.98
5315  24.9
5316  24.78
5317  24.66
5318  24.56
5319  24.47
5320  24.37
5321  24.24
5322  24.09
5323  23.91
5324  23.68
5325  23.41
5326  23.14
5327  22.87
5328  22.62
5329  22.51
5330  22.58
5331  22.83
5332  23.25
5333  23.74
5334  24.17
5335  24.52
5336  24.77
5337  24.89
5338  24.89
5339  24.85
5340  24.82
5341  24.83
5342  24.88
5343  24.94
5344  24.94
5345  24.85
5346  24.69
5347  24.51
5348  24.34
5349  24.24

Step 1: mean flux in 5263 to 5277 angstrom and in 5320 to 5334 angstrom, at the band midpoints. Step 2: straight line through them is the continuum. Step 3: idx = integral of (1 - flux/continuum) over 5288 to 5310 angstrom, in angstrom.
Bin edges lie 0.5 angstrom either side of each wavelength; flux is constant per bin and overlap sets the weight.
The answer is -1.7 angstrom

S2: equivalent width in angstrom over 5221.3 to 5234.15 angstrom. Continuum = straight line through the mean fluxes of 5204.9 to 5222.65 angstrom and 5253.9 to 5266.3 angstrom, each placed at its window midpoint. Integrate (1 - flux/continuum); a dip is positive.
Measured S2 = 0.2 angstrom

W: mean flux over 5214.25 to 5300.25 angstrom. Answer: 23.9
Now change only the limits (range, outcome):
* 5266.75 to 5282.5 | 22.9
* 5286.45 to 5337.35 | 24.3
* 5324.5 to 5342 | 23.8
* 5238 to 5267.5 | 24.1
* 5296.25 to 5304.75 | 23.9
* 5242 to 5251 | 25.1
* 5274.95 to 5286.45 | 24.2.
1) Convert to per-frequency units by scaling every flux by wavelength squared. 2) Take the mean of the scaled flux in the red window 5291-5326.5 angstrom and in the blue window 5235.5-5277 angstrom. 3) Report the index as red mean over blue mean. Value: 1.1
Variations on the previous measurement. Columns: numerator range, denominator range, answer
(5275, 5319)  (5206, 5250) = 1.05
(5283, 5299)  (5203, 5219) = 1.07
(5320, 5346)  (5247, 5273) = 1.06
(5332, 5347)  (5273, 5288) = 1.05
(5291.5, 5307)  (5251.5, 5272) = 1.07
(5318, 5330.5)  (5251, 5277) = 1.05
